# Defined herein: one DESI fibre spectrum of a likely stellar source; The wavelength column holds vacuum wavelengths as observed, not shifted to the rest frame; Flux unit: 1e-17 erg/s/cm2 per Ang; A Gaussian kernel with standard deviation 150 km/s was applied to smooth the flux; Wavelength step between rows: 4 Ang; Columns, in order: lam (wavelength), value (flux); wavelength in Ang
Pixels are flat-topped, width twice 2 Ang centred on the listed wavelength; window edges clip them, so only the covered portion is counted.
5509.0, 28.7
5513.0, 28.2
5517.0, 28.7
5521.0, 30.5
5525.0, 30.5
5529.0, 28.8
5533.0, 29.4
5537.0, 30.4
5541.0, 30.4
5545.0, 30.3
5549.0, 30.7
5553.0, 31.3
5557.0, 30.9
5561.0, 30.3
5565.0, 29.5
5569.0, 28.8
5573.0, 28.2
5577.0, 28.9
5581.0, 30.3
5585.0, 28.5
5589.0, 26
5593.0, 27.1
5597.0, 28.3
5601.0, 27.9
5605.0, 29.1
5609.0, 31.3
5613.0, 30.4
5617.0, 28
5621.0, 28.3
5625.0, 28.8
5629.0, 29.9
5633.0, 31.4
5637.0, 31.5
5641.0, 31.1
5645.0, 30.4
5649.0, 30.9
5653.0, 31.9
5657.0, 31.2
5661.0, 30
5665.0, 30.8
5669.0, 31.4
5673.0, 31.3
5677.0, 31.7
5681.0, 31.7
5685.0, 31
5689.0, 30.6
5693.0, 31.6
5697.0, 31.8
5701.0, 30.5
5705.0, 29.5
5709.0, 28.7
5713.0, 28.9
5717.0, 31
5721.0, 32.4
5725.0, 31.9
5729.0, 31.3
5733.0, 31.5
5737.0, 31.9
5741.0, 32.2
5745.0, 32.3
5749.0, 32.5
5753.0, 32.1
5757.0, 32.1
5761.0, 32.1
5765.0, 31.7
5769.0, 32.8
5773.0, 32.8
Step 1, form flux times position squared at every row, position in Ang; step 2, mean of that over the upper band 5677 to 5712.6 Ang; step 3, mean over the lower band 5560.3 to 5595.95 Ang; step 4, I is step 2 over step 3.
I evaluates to 1.12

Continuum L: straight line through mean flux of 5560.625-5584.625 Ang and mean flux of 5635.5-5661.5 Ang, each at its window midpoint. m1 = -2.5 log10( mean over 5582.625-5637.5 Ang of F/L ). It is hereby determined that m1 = 0.042 mag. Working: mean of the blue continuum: 29.2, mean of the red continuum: 31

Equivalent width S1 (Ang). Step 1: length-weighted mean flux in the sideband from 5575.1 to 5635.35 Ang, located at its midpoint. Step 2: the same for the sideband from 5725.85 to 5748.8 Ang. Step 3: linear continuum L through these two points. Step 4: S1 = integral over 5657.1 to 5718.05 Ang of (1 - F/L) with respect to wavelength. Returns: 0.14 Ang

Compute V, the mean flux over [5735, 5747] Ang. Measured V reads 32.1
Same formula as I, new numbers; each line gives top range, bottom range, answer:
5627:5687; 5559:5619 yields 1.10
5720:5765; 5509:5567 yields 1.15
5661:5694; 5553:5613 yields 1.11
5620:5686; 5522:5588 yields 1.07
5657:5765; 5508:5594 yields 1.13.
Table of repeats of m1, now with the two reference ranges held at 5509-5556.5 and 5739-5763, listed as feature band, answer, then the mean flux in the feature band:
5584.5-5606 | 0.11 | 27.7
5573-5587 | 0.05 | 29.1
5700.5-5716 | 0.08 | 29.4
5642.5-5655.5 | 0.00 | 31.1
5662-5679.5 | 0.00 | 31.2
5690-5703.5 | 0.02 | 31.2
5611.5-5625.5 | 0.07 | 28.8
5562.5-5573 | 0.05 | 29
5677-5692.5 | 0.01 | 31.2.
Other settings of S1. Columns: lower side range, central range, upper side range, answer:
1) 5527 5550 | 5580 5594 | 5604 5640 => 1.0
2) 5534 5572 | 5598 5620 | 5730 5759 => 1.1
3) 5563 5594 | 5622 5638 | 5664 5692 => -0.2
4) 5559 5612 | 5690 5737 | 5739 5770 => 0.8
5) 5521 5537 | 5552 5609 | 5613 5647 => 1.7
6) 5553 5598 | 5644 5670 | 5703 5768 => -0.7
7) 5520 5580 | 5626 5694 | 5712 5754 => -0.1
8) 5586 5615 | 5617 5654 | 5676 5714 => -1.2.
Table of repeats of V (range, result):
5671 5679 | 31.5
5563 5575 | 28.8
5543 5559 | 30.8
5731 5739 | 31.7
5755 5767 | 32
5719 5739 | 31.8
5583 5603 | 27.6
